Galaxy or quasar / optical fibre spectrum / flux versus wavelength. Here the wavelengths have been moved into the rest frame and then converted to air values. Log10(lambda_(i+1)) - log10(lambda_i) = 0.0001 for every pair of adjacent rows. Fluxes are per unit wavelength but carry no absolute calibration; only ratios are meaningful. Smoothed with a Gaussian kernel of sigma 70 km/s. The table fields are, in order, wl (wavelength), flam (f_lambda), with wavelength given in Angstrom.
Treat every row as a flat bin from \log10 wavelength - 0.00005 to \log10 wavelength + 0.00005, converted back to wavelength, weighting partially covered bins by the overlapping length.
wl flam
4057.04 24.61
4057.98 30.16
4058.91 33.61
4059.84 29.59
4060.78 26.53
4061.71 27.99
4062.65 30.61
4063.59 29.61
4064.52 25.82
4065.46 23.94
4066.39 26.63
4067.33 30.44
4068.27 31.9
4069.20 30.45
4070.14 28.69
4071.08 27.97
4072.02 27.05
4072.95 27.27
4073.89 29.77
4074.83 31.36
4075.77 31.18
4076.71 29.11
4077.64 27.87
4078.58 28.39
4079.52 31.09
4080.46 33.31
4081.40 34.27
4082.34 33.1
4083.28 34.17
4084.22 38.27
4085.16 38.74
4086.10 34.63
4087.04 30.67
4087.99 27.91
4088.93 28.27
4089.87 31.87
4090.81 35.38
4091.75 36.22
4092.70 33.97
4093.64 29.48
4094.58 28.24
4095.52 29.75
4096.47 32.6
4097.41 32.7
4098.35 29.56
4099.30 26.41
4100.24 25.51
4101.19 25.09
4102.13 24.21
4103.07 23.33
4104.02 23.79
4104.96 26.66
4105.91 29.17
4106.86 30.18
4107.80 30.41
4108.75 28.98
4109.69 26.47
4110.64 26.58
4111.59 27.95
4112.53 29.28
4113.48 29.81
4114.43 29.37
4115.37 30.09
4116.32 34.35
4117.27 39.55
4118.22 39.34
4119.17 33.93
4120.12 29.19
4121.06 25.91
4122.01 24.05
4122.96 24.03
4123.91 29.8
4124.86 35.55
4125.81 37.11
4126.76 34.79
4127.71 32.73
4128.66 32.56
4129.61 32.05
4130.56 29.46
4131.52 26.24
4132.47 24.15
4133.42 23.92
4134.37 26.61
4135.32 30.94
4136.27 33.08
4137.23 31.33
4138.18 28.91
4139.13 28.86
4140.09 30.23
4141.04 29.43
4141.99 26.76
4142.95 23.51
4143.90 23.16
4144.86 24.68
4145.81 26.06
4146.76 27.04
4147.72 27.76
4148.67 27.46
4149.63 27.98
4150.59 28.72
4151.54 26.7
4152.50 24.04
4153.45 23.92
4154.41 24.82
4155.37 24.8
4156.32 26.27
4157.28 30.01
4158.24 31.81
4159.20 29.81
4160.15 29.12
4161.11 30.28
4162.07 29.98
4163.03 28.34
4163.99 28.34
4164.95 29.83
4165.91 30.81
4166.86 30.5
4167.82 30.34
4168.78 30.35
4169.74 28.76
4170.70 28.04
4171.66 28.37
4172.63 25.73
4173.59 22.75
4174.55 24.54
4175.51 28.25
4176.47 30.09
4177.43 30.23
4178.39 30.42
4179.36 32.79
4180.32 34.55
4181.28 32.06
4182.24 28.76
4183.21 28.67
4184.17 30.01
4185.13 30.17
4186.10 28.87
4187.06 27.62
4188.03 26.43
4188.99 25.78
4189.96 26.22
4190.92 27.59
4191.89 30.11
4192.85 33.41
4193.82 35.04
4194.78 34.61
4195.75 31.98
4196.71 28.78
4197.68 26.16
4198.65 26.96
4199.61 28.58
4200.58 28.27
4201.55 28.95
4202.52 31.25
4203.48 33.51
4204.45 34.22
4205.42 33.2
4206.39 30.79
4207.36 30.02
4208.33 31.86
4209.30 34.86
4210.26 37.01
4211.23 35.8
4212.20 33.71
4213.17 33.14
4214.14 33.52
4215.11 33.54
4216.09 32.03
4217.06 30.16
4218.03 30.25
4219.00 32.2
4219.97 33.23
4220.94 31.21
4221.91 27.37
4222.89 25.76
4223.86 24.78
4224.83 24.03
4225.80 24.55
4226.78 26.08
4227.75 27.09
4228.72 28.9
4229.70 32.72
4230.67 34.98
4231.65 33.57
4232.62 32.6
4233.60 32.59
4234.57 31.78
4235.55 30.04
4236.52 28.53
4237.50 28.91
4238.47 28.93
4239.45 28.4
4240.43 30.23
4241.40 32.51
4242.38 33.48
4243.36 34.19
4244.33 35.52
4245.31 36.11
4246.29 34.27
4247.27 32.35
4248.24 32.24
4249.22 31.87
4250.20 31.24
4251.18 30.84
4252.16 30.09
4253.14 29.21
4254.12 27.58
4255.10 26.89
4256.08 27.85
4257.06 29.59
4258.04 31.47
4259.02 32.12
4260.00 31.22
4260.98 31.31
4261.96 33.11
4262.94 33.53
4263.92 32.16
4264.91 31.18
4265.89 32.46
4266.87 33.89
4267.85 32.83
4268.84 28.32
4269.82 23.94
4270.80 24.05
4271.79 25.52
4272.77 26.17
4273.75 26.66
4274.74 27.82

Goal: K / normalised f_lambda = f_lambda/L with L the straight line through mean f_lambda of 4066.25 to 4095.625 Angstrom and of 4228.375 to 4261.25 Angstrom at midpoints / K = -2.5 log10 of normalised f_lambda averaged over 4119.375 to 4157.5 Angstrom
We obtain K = 0.11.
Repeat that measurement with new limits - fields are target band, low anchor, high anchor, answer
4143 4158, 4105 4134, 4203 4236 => 0.16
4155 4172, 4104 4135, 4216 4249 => 0.03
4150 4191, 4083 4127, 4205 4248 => 0.09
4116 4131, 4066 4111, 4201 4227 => -0.06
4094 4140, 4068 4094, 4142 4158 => -0.03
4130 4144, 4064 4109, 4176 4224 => 0.09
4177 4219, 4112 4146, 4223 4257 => -0.03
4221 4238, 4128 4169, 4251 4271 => 0.02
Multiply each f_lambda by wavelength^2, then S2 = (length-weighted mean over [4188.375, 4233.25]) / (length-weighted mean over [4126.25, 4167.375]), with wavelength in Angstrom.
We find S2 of 1.12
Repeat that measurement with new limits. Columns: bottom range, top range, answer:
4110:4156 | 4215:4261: 1.11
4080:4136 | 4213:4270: 1.08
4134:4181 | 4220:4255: 1.12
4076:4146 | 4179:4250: 1.08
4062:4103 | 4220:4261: 1.08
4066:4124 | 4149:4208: 1.01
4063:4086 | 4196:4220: 1.11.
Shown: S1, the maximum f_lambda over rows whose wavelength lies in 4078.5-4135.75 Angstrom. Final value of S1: 39.55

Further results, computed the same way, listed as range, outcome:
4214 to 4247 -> 36.11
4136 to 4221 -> 37.01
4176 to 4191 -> 34.55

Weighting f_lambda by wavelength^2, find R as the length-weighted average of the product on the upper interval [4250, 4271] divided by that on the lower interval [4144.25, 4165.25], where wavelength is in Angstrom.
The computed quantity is 1.16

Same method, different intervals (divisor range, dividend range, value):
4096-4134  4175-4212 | 1.08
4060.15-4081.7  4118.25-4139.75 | 1.06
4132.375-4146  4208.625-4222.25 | 1.23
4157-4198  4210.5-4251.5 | 1.08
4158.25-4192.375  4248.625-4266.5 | 1.10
